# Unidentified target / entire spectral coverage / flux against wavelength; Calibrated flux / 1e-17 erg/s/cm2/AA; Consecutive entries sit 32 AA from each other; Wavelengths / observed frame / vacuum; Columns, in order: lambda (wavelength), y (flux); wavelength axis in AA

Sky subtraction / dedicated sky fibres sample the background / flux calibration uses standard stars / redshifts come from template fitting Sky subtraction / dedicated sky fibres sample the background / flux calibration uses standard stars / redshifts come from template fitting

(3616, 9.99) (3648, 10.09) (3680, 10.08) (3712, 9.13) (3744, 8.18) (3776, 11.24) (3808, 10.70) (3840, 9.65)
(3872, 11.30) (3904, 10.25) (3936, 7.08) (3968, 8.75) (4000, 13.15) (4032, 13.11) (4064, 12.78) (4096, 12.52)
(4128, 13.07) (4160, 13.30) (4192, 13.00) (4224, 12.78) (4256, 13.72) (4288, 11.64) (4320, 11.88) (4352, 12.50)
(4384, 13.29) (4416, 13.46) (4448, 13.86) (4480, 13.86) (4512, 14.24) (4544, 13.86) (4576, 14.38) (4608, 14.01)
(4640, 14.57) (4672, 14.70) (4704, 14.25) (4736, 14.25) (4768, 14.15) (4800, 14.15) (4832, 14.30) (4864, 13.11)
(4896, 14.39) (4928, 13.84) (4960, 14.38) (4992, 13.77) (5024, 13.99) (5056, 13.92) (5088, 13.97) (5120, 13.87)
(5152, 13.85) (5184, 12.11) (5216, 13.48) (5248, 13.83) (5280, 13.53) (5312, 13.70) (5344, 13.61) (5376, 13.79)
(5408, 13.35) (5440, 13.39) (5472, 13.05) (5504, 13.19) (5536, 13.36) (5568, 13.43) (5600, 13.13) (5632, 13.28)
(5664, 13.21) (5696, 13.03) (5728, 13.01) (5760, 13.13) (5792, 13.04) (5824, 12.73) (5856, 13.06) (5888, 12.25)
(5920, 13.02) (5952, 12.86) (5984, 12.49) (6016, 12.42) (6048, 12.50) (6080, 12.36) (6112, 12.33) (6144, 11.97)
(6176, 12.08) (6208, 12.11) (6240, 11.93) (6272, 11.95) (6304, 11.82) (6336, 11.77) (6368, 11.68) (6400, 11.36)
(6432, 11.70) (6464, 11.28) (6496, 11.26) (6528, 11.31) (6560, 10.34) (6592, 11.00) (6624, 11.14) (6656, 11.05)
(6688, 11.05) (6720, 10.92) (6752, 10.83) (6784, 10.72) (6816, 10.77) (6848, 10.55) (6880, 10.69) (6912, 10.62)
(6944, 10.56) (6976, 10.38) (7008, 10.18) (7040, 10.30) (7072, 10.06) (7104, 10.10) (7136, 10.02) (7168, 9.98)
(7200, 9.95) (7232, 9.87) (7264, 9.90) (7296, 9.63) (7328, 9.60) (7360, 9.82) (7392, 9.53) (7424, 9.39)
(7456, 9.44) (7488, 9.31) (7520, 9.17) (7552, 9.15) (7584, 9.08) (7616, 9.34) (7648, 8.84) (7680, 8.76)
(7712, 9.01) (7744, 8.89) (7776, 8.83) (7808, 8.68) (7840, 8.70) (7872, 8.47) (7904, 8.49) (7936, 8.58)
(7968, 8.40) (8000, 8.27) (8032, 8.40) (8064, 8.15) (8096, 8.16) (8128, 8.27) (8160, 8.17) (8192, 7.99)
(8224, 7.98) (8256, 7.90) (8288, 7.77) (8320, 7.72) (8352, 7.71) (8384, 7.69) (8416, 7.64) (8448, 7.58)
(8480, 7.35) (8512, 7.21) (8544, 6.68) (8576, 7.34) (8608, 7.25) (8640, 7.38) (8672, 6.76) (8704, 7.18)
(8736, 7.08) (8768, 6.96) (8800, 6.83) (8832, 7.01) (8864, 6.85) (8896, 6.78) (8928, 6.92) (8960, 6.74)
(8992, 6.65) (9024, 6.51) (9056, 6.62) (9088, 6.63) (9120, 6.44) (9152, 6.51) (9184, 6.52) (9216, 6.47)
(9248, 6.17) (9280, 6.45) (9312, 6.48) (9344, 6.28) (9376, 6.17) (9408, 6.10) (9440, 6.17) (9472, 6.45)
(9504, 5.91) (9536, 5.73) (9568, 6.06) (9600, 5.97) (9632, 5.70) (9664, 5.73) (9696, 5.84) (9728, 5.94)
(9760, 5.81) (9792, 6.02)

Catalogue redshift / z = 0.000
